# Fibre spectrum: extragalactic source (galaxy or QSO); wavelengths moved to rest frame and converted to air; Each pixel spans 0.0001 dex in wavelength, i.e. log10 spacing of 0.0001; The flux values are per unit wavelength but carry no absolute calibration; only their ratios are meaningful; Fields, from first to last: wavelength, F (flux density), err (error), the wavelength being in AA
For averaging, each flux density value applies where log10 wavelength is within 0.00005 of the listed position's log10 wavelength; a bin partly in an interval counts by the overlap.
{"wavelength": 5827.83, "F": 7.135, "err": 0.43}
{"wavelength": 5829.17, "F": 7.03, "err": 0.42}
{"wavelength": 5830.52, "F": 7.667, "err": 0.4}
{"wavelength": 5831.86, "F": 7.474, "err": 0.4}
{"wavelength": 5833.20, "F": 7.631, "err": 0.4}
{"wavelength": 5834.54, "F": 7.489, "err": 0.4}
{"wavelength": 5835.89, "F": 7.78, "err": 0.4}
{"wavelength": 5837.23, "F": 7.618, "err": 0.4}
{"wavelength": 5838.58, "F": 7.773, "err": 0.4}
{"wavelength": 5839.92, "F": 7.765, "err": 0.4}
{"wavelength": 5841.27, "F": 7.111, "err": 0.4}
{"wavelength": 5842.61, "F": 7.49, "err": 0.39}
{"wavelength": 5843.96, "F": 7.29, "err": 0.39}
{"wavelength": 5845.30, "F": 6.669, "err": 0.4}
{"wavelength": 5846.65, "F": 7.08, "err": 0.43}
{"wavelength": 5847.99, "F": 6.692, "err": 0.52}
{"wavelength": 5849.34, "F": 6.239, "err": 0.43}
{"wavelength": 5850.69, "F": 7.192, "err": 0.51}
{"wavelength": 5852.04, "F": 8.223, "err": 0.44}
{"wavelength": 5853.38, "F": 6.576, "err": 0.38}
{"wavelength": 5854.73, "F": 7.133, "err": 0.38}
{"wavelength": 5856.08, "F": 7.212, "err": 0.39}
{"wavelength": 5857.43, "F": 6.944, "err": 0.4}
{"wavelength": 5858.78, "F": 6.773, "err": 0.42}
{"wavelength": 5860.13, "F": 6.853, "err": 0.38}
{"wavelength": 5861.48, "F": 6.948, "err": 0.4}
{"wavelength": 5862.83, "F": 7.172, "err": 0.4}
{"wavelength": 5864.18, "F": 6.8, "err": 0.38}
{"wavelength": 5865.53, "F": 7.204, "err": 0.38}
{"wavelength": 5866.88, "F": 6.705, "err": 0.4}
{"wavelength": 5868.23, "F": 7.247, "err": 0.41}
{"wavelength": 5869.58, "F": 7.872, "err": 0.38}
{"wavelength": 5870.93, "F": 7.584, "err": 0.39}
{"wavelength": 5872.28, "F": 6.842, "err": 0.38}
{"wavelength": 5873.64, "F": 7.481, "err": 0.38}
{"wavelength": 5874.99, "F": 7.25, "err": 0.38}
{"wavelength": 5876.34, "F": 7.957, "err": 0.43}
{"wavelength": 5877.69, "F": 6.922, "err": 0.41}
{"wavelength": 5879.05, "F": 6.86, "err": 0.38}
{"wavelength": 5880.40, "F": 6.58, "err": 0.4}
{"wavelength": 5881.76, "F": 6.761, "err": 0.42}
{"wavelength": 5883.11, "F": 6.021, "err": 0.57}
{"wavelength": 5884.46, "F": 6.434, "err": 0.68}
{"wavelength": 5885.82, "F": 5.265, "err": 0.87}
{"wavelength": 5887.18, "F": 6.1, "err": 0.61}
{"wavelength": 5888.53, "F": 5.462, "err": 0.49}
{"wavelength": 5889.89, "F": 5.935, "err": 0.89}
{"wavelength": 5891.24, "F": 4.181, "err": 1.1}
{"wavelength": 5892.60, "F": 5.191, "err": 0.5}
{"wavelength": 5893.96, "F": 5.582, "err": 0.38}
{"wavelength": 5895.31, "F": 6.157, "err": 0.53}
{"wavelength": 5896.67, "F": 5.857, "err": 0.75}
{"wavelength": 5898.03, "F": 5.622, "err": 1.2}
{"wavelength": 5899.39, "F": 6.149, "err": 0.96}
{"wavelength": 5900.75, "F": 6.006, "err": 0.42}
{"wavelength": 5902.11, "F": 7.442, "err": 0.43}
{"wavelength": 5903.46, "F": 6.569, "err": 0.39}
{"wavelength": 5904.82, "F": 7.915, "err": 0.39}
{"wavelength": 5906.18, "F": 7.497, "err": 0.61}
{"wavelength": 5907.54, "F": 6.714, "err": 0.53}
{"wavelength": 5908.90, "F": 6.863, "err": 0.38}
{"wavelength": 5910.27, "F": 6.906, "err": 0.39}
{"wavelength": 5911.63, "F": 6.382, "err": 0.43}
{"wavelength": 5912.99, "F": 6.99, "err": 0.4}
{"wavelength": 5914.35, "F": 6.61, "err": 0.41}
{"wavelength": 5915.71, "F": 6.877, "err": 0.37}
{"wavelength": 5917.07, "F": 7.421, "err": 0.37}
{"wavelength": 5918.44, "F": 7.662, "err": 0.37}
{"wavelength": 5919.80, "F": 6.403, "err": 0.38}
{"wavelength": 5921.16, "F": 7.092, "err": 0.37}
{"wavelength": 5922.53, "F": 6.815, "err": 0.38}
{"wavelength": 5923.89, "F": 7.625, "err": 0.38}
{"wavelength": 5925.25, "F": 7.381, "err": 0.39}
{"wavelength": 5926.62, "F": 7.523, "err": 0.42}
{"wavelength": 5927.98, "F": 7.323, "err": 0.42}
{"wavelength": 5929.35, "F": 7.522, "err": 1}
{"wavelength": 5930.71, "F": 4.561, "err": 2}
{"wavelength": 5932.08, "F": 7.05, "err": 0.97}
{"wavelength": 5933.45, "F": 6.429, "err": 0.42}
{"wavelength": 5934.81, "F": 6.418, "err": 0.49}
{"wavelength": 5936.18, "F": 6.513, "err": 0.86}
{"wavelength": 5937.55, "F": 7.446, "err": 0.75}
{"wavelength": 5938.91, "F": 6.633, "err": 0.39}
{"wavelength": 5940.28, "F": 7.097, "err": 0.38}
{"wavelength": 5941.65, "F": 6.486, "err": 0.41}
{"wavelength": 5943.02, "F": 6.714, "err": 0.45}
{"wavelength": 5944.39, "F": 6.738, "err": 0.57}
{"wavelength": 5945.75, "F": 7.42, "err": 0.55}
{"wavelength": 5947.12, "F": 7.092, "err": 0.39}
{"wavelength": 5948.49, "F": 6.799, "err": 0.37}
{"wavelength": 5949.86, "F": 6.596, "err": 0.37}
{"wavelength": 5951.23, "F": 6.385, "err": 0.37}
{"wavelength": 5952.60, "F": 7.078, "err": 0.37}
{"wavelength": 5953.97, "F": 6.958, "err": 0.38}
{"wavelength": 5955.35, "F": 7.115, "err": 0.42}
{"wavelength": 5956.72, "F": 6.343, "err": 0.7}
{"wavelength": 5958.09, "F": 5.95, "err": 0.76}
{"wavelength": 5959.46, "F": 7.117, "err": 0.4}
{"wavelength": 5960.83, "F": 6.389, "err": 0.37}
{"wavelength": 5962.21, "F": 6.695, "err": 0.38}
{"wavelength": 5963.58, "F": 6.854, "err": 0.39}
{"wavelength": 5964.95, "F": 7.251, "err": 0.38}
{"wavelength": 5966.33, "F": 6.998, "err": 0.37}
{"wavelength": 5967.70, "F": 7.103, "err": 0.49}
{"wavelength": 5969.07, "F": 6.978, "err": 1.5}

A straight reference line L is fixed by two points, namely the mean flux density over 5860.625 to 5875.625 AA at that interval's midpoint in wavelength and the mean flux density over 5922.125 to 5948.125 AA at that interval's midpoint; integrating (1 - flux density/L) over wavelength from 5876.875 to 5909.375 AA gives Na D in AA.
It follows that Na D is 3.7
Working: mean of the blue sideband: 7.19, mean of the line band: 6.26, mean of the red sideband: 6.89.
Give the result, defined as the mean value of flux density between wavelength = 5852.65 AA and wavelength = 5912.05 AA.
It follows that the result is 6.64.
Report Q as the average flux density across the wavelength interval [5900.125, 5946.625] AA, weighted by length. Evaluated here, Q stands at 6.92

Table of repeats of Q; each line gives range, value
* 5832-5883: 7.17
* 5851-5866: 7.08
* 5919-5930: 7.22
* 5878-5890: 6.19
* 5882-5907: 6.1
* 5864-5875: 7.24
